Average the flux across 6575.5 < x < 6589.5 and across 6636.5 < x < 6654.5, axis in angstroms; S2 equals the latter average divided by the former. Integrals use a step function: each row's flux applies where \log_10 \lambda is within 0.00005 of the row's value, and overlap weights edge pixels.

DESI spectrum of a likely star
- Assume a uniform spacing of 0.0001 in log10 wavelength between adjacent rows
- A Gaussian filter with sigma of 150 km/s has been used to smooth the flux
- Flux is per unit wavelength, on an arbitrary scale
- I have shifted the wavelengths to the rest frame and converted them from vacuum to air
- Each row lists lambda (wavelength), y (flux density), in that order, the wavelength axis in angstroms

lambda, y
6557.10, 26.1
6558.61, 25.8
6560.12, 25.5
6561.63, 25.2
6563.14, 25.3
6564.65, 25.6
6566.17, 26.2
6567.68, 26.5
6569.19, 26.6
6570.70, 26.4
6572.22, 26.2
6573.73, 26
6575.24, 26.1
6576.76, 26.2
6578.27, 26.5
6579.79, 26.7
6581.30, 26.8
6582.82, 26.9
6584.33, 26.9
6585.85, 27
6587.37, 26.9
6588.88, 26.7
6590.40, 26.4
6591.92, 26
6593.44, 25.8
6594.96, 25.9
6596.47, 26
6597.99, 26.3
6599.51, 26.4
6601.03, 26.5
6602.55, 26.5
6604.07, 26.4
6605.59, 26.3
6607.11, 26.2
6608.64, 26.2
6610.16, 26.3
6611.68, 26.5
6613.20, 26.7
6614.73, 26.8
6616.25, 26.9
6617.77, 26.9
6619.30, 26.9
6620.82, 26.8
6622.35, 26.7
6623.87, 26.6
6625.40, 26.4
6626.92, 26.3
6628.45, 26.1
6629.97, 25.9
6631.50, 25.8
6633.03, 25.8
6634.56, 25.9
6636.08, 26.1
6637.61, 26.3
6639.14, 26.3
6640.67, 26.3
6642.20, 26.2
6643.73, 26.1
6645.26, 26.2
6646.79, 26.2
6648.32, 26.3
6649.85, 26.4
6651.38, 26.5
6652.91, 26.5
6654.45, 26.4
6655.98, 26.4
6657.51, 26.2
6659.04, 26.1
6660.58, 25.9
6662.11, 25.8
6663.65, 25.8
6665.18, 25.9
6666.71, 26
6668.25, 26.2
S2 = 0.98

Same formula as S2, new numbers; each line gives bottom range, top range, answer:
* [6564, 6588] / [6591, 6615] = 0.99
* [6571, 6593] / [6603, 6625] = 1.00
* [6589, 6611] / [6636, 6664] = 1.00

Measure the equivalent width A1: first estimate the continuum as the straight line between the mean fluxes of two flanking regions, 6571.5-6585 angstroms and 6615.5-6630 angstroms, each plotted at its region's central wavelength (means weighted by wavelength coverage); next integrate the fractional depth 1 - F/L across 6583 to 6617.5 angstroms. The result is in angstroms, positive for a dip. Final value 0.1 angstroms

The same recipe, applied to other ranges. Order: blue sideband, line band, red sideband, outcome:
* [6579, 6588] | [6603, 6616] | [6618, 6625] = 0.15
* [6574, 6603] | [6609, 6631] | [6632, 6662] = -0.19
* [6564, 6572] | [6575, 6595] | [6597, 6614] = -0.16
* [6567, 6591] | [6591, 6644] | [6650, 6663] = 0.14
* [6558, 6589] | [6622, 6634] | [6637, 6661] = 0.04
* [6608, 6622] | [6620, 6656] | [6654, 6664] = 0.13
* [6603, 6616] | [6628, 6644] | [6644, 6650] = 0.14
